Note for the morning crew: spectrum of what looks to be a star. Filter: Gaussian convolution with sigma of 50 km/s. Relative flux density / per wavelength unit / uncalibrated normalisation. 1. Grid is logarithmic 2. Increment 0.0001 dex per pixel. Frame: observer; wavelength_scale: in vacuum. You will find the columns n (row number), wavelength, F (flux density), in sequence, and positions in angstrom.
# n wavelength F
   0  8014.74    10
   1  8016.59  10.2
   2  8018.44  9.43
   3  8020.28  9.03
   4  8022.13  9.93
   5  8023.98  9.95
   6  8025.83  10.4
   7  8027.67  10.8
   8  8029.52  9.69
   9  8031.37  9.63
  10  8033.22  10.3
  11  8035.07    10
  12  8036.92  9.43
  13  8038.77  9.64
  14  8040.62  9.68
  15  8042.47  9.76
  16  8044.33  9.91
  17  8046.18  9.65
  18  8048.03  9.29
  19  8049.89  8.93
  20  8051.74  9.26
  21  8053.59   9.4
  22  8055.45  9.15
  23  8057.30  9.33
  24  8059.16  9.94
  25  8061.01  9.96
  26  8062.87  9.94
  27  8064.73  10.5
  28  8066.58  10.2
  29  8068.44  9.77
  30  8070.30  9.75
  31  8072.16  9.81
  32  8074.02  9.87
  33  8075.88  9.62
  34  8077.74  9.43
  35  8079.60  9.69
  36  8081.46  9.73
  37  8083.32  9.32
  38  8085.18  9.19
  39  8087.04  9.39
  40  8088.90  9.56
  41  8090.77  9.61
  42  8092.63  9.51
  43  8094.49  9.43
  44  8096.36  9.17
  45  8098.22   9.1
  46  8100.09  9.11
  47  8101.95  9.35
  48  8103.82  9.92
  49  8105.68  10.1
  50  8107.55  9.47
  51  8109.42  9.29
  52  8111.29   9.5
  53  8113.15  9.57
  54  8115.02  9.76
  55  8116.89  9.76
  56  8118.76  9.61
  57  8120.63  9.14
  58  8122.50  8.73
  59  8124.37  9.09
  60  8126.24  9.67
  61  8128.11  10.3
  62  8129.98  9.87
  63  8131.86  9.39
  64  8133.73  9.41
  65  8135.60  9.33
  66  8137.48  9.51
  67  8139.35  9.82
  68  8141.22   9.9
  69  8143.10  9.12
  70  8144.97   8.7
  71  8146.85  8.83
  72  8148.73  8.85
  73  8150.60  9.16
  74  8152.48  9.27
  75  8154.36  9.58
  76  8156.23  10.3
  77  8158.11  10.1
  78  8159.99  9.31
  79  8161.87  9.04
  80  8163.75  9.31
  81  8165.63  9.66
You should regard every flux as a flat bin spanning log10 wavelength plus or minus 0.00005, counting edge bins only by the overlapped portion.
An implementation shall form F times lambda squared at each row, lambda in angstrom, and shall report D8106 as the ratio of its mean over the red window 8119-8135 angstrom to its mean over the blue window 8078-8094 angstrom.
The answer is 1.01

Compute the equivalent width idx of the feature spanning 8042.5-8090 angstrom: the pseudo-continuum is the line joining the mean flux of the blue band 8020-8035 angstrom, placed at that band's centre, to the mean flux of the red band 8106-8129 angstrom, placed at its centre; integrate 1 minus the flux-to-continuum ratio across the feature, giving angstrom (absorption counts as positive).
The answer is 0.8 angstrom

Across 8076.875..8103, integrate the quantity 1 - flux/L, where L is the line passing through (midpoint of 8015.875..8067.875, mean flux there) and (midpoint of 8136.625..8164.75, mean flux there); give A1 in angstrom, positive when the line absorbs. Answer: 0.53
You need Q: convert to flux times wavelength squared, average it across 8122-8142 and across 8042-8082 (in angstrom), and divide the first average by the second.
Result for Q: 1.01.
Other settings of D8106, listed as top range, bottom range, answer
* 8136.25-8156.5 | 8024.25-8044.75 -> 0.97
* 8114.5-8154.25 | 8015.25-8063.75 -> 0.99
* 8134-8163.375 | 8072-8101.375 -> 1.01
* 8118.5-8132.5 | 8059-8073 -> 0.96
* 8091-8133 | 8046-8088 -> 1.00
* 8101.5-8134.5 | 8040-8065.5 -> 1.01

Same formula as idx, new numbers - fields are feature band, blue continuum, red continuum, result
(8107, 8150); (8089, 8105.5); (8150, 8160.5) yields 0.6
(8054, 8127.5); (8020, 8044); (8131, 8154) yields 0.0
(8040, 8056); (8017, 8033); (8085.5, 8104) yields 0.4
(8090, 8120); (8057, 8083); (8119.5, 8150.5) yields 0.2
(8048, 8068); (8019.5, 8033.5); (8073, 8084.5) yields 0.2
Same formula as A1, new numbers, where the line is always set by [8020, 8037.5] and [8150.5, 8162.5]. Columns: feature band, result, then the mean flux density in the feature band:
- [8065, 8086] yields 0.3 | 9.7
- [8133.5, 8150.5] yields 0.6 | 9.26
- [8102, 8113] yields 0.1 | 9.63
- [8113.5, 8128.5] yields 0.3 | 9.48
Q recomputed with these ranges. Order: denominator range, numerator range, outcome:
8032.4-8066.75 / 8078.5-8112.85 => 0.99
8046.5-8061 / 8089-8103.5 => 1.01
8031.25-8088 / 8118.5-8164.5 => 0.99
